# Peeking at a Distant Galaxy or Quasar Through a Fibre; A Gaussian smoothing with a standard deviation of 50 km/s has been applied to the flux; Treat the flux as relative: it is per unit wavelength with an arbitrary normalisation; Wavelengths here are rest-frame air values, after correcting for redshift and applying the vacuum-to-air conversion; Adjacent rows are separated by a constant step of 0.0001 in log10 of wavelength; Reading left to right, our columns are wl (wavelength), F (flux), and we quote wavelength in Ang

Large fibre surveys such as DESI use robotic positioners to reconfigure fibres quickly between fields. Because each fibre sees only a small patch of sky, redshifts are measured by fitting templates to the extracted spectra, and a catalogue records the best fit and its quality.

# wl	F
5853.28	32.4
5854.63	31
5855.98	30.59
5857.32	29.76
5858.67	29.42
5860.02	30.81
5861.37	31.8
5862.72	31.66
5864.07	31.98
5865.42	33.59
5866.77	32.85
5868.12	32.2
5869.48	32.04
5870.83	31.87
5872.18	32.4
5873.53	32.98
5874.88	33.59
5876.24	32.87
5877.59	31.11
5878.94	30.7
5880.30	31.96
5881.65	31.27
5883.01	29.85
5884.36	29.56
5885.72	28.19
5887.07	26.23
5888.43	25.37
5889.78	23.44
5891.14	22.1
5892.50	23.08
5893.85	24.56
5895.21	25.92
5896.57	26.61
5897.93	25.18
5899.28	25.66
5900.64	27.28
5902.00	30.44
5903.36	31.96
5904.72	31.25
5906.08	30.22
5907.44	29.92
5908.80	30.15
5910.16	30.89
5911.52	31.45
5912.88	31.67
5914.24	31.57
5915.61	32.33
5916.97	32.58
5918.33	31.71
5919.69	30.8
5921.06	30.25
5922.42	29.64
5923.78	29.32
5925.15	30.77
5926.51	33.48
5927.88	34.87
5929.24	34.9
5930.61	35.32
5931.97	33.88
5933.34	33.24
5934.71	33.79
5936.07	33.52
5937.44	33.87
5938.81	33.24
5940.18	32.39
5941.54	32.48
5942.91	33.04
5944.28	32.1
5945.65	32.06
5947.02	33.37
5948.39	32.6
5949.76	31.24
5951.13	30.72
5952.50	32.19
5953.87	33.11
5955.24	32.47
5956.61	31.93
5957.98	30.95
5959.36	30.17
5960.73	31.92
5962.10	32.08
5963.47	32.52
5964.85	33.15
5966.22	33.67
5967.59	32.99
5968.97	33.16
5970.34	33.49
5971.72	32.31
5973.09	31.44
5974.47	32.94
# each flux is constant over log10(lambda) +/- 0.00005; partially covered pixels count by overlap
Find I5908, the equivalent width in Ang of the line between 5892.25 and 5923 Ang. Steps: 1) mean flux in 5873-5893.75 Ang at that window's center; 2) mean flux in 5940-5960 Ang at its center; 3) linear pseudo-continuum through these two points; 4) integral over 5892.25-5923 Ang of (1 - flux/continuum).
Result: 0.50 Ang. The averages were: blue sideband 28.7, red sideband 32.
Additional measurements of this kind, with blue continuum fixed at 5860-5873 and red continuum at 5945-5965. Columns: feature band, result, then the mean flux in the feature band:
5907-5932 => 0.2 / 31.8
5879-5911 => 4.2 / 27.9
